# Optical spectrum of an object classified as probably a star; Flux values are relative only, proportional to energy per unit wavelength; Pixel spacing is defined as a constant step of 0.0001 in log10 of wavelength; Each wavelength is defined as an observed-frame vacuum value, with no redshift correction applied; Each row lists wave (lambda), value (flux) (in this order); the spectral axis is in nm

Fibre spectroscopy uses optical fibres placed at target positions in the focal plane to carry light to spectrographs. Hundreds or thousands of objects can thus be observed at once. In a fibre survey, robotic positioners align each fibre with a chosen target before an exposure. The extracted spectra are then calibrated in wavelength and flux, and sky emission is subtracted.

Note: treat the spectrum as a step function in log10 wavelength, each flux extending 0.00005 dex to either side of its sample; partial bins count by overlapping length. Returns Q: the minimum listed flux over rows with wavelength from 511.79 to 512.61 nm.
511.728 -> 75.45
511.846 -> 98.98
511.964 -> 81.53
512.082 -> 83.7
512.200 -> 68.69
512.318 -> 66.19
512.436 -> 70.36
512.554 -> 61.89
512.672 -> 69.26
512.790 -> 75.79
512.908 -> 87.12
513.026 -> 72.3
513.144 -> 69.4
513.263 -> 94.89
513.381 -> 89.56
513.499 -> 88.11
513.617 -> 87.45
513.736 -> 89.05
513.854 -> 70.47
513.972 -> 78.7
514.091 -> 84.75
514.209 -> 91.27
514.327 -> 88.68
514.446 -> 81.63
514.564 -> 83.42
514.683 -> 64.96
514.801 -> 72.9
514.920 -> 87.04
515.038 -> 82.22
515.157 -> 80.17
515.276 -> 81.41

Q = 61.89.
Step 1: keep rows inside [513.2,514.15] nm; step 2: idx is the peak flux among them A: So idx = 94.89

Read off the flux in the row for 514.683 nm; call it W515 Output 64.96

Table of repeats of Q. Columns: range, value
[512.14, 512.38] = 66.19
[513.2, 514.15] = 70.47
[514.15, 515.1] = 64.96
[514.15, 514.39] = 88.68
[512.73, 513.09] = 72.3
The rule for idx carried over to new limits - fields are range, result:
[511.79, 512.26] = 98.98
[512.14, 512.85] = 75.79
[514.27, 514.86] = 88.68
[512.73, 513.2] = 87.12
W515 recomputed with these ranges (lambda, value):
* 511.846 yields 98.98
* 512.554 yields 61.89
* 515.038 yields 82.22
